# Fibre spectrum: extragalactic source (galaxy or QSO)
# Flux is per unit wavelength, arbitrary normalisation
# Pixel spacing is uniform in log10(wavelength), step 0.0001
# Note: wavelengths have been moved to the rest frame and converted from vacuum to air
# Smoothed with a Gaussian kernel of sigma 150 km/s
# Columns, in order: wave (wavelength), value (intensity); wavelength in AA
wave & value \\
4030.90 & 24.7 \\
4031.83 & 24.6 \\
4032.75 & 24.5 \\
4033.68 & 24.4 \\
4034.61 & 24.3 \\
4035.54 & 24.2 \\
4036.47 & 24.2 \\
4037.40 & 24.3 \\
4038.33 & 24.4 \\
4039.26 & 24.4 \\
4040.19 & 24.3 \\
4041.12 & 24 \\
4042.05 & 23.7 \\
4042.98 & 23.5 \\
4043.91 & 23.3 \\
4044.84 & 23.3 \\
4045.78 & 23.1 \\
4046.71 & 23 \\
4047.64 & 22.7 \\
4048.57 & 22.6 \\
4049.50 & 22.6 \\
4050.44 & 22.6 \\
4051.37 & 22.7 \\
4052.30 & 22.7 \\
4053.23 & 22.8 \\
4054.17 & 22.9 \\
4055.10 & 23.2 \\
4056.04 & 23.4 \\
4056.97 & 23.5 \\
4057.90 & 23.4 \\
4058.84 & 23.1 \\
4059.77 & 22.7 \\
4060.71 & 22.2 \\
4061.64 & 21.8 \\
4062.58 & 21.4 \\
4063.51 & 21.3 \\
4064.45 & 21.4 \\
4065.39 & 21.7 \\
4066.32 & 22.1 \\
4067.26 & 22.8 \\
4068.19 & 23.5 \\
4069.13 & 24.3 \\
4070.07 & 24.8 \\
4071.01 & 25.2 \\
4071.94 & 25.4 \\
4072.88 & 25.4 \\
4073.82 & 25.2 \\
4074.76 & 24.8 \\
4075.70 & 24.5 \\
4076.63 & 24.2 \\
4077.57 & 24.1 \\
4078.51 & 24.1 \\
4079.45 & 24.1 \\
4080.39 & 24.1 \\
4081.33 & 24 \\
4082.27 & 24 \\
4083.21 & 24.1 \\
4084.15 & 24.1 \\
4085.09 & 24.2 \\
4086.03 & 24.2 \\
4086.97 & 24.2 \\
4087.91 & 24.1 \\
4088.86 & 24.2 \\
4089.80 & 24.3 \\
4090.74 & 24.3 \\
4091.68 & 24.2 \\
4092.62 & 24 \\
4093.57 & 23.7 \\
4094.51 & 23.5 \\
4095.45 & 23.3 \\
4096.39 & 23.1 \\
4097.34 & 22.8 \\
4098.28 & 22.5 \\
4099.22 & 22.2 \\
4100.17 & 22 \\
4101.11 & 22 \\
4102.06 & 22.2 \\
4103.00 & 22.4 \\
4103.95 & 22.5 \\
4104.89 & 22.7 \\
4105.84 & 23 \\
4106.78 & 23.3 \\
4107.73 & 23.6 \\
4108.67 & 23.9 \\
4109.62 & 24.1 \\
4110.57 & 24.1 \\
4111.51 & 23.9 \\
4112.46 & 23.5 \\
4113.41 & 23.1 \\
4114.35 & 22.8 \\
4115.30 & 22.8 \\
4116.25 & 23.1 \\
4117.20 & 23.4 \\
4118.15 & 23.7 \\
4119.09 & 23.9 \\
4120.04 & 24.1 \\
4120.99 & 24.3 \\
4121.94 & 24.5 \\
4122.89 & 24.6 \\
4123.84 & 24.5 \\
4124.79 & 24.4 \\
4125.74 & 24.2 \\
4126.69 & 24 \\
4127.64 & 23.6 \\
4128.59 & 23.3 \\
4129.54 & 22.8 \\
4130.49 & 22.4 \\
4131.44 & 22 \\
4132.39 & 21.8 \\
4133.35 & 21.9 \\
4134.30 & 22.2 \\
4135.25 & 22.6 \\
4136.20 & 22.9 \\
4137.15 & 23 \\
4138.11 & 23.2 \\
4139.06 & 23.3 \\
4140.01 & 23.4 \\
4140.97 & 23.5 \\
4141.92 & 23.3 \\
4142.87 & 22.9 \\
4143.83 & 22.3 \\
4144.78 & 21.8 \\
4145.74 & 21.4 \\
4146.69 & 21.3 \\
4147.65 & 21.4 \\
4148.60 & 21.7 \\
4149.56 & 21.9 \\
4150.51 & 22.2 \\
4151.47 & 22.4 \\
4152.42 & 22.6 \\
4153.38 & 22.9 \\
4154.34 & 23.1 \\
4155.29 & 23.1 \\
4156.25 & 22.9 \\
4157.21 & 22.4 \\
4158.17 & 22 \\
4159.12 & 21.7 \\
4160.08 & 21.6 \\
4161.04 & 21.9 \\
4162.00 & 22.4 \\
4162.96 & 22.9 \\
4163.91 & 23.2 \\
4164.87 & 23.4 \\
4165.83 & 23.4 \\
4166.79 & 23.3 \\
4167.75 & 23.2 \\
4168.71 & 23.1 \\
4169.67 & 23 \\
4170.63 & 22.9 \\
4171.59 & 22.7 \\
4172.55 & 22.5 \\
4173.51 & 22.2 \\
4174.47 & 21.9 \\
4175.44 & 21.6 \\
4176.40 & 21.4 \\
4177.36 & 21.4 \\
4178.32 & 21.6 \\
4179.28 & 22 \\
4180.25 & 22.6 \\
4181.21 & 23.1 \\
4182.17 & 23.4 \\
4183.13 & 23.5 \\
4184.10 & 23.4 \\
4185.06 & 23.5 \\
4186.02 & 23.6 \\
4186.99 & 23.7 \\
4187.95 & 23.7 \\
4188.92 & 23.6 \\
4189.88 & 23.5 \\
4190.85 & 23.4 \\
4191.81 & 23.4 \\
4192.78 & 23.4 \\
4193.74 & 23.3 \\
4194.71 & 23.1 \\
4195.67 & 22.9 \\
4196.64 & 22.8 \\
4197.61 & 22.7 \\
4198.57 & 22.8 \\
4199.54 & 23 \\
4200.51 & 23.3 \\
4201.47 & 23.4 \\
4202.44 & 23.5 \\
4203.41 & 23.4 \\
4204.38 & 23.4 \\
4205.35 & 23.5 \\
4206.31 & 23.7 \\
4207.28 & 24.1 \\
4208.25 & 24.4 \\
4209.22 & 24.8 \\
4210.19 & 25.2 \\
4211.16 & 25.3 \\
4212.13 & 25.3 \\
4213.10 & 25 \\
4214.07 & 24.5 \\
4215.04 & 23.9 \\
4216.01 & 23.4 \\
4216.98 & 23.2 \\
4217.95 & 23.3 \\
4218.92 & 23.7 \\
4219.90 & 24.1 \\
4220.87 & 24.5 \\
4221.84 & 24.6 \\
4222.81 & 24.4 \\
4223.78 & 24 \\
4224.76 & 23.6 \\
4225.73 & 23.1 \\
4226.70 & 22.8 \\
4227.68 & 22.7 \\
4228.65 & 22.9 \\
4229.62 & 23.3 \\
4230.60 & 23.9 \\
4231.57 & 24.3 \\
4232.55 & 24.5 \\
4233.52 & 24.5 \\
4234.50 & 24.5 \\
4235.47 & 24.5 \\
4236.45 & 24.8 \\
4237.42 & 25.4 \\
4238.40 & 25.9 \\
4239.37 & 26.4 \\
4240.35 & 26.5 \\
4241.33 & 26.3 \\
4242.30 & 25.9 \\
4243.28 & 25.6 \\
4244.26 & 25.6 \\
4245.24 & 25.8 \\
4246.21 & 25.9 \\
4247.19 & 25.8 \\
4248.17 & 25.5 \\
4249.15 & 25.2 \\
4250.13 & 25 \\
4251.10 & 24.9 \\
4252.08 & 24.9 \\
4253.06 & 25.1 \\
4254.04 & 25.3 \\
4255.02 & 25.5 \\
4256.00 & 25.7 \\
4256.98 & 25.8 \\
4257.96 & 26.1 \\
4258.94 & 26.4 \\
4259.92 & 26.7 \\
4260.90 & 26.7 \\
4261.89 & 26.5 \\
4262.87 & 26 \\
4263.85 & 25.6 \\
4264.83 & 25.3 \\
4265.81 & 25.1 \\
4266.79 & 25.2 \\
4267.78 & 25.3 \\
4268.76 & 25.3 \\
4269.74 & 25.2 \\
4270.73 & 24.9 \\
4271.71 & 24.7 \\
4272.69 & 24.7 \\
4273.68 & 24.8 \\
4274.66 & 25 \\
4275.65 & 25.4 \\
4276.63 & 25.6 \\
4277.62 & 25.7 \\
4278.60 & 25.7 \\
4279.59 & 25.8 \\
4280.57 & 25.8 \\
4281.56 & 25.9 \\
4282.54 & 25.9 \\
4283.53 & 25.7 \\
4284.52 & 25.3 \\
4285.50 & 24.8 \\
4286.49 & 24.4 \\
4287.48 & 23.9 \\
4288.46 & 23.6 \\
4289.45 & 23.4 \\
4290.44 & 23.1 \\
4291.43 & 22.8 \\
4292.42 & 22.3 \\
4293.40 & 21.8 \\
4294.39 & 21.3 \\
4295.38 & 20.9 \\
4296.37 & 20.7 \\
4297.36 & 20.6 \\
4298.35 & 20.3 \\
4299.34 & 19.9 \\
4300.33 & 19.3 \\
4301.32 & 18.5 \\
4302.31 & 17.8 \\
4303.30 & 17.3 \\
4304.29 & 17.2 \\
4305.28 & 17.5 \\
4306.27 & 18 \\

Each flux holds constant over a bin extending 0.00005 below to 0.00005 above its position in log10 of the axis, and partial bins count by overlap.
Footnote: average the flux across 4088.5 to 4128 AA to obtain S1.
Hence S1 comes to 23.5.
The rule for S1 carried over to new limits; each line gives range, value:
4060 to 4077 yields 23.4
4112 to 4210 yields 23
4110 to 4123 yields 23.7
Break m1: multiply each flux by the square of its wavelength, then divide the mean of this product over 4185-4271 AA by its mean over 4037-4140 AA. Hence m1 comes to 1.12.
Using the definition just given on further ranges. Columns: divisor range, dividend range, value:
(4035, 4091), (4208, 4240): 1.11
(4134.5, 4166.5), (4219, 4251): 1.14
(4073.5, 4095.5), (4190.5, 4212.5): 1.04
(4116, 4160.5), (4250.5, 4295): 1.16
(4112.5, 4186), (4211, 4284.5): 1.15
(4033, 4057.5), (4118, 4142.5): 1.04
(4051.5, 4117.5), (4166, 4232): 1.06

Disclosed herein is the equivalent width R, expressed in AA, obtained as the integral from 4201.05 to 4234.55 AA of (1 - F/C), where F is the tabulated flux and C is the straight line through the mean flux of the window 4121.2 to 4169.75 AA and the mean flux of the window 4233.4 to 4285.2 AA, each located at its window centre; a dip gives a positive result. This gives 0.8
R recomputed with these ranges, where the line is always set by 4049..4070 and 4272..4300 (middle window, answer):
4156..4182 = 0.8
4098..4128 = -0.6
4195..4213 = -0.3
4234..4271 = -3.2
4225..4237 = -0.2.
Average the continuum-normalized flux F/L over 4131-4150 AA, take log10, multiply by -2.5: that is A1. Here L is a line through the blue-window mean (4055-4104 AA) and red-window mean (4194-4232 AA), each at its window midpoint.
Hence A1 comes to 0.06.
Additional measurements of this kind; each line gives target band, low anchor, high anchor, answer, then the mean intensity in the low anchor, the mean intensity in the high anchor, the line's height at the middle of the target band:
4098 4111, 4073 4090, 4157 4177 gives 0.04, 24.3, 22.5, 23.8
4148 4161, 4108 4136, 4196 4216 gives 0.06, 23.4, 23.9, 23.6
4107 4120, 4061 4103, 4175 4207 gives -0.01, 23.6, 23.1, 23.4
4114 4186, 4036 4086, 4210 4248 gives 0.06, 23.5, 24.6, 24.1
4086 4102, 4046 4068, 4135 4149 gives -0.04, 22.6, 22.5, 22.6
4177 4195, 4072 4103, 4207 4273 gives 0.06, 23.8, 24.9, 24.5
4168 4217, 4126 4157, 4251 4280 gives 0.02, 22.6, 25.5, 23.8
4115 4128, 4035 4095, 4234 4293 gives 0.01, 23.6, 25.3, 24.1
